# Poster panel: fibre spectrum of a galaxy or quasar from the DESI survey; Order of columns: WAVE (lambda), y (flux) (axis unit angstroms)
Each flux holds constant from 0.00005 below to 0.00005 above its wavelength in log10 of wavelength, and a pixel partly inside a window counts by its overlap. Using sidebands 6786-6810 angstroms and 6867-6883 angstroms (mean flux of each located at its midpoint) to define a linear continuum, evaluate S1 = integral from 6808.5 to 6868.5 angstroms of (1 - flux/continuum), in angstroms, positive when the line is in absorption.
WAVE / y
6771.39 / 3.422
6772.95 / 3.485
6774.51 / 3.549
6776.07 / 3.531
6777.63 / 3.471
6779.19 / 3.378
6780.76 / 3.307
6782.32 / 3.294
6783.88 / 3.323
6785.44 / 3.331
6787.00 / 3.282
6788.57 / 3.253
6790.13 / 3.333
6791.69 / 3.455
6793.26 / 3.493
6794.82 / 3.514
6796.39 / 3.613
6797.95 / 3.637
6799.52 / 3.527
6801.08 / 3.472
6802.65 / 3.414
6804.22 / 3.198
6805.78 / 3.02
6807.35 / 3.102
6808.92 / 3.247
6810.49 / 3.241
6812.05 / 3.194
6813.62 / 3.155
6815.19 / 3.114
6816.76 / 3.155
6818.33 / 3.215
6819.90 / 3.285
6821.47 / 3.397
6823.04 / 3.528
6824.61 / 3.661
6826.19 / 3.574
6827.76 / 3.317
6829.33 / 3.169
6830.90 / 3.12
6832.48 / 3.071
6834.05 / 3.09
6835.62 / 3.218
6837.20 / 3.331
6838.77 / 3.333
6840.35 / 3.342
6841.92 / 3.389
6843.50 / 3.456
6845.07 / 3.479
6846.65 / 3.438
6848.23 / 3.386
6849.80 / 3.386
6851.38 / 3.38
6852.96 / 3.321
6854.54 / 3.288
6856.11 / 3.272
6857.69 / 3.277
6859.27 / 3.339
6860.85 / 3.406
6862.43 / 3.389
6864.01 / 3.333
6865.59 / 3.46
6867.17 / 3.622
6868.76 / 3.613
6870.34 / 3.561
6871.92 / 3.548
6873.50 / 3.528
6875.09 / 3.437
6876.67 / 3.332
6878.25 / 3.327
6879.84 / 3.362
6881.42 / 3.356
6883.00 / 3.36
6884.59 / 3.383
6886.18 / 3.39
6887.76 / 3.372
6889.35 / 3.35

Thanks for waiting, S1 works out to 1.5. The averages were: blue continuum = 3.37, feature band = 3.33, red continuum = 3.46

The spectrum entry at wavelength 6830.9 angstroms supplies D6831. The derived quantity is 3.12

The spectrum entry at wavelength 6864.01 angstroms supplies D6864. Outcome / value 3.333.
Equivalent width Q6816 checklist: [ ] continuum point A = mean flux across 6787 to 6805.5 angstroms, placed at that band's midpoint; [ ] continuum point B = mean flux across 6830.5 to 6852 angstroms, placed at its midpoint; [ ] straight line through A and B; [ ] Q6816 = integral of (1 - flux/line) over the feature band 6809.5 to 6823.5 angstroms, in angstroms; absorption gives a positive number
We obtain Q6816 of 0.5 angstroms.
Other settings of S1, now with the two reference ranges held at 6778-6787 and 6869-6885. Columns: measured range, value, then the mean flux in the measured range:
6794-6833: 0.5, 3.32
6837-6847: 0.0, 3.4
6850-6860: 0.3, 3.32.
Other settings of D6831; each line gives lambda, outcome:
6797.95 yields 3.637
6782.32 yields 3.294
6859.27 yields 3.339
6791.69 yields 3.455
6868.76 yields 3.613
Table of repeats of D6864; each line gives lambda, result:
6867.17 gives 3.622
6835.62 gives 3.218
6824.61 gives 3.661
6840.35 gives 3.342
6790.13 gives 3.333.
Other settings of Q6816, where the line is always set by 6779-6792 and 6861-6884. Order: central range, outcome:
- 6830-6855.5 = 0.7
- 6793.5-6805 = -0.5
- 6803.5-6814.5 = 0.6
